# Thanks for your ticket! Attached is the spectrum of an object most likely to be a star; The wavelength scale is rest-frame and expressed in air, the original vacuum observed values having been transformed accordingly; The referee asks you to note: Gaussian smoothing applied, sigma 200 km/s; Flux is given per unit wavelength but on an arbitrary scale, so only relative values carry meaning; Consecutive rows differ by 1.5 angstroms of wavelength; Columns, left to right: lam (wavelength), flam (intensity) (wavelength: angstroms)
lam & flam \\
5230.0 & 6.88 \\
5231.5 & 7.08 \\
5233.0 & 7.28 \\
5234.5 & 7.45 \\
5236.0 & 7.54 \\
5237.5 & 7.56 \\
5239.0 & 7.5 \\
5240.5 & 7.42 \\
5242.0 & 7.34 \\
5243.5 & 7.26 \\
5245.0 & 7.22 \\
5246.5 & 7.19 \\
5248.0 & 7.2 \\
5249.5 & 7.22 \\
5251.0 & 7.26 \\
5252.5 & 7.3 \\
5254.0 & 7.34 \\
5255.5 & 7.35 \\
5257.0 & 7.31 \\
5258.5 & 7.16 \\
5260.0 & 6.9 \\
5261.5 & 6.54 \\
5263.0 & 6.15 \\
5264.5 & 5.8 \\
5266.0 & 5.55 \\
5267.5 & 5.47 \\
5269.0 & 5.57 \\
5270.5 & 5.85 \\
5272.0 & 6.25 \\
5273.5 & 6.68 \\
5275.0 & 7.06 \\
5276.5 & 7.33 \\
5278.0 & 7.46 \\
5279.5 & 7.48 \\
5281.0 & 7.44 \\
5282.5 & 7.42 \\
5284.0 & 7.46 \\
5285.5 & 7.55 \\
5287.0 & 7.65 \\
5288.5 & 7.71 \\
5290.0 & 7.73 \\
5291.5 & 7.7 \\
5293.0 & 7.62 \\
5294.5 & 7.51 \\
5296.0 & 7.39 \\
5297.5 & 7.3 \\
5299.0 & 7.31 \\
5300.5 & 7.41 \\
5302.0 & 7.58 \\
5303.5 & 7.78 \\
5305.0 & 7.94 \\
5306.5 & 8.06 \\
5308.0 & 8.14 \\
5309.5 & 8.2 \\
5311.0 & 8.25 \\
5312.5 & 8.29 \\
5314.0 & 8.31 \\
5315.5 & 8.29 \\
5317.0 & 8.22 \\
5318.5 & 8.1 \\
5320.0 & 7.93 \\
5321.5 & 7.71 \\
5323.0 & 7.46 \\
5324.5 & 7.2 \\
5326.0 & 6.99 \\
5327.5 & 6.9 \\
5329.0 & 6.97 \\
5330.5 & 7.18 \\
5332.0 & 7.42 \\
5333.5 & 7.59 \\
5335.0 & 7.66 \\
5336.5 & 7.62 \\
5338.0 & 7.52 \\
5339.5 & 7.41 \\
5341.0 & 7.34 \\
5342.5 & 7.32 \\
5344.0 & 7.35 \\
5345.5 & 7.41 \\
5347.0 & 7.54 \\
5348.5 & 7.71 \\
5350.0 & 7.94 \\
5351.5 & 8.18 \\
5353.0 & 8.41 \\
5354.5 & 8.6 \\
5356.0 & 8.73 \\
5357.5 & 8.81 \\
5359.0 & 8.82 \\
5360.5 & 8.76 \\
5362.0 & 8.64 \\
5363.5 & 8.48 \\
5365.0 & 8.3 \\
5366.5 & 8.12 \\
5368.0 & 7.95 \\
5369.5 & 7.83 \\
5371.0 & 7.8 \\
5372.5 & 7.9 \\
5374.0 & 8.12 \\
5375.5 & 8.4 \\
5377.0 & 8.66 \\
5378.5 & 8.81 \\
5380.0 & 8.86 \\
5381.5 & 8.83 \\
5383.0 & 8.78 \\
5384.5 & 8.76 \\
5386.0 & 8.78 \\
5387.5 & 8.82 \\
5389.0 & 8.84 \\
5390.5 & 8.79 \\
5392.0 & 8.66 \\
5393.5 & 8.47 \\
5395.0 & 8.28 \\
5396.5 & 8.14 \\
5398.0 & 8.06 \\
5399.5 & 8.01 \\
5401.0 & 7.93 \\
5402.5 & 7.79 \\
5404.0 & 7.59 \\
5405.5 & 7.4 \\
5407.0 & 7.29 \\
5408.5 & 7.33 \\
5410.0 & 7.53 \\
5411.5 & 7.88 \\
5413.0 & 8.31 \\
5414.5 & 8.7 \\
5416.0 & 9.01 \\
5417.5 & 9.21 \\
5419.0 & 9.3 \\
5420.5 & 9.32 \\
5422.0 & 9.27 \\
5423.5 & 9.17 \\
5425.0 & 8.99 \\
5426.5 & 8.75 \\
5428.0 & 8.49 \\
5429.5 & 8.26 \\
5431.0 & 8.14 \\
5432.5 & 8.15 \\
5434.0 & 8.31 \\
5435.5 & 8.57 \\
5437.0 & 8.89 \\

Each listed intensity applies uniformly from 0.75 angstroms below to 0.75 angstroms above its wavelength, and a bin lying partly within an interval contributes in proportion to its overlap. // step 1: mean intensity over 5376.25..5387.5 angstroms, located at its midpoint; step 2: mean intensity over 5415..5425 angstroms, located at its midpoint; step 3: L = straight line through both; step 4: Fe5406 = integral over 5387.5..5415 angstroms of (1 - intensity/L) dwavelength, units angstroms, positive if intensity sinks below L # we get 2.8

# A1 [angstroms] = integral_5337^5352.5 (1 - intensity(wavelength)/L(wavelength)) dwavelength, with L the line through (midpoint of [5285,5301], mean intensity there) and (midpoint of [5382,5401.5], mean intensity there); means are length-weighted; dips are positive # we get 0.9 angstroms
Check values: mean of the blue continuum 7.54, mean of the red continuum 8.5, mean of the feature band 7.59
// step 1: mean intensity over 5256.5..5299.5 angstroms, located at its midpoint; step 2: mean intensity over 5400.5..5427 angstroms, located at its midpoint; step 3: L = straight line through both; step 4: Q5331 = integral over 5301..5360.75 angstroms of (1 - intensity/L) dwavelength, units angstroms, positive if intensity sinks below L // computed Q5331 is -2.5 angstroms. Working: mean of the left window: 6.97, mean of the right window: 8.38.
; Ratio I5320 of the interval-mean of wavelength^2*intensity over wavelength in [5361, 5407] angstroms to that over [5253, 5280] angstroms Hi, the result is 1.31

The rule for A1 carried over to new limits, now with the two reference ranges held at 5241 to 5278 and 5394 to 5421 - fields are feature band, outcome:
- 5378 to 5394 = -1.6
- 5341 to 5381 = -2.4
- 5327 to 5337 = 0.2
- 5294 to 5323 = -2.5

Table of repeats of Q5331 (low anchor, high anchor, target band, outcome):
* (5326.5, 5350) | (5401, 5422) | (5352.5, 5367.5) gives -1.78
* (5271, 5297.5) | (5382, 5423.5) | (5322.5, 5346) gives 1.41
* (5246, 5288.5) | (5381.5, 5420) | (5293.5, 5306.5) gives -0.55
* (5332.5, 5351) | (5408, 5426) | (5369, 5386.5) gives -0.81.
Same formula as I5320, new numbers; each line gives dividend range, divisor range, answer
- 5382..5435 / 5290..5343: 1.14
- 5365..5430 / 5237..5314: 1.21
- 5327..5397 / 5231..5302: 1.19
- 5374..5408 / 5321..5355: 1.13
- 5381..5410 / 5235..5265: 1.22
